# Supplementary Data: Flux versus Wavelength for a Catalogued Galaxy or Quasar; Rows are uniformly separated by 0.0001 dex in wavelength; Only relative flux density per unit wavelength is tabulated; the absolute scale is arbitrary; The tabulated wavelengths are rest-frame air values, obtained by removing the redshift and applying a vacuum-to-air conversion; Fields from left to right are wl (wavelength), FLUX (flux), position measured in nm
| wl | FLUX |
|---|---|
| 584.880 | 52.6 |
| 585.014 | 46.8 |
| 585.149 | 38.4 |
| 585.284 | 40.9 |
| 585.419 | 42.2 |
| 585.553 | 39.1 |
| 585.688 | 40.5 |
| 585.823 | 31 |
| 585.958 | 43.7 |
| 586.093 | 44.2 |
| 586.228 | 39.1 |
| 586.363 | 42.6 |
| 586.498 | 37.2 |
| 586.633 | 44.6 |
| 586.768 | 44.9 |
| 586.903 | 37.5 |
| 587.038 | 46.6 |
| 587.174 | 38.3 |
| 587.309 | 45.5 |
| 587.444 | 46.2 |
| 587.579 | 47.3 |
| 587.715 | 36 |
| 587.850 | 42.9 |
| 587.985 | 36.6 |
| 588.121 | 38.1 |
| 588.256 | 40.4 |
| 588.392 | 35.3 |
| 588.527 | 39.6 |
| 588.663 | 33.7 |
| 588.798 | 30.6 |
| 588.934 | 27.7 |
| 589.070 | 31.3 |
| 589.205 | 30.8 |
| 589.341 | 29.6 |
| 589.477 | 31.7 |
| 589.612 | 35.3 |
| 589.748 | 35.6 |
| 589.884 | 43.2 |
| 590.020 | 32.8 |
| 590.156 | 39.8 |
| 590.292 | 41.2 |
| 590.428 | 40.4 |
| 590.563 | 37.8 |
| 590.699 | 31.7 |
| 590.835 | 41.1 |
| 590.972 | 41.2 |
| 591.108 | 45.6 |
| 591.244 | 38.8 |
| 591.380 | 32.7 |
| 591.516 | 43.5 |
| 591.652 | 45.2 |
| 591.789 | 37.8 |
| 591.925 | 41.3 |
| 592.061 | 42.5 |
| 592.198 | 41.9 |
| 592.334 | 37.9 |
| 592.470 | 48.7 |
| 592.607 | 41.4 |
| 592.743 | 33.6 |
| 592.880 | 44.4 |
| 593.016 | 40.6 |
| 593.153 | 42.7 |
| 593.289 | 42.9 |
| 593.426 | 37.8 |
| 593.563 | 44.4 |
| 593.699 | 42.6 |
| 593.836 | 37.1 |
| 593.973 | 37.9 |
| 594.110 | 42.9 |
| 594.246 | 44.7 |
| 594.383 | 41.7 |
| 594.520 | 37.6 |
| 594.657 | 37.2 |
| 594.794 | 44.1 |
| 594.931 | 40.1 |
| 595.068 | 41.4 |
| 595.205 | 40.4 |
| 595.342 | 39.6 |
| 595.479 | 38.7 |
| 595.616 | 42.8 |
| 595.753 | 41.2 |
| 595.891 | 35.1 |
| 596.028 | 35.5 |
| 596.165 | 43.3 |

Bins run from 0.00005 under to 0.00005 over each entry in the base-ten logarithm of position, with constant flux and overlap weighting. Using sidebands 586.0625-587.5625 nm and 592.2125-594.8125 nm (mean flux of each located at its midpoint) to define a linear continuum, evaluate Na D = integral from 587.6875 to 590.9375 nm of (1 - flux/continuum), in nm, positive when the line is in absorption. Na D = 0.46 nm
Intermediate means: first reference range 42.6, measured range 36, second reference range 41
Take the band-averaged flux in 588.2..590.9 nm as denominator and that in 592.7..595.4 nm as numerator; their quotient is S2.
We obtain 1.15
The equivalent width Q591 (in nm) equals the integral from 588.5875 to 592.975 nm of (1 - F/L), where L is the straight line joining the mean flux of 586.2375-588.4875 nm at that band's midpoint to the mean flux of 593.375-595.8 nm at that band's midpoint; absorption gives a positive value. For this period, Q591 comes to 0.33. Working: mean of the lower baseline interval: 41.2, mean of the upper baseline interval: 40.7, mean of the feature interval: 37.9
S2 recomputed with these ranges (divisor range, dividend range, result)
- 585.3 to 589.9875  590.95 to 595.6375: 1.06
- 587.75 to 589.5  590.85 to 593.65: 1.19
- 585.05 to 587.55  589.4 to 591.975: 0.94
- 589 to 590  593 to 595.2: 1.21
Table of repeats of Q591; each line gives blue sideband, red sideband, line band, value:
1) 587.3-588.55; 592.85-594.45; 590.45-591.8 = 0.05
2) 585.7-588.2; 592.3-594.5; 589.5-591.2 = 0.11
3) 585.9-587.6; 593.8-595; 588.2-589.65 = 0.31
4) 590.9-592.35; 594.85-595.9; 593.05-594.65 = -0.02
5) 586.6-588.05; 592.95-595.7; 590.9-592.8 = 0.02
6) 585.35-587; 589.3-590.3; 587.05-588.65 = -0.08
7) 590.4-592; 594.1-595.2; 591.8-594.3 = -0.05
